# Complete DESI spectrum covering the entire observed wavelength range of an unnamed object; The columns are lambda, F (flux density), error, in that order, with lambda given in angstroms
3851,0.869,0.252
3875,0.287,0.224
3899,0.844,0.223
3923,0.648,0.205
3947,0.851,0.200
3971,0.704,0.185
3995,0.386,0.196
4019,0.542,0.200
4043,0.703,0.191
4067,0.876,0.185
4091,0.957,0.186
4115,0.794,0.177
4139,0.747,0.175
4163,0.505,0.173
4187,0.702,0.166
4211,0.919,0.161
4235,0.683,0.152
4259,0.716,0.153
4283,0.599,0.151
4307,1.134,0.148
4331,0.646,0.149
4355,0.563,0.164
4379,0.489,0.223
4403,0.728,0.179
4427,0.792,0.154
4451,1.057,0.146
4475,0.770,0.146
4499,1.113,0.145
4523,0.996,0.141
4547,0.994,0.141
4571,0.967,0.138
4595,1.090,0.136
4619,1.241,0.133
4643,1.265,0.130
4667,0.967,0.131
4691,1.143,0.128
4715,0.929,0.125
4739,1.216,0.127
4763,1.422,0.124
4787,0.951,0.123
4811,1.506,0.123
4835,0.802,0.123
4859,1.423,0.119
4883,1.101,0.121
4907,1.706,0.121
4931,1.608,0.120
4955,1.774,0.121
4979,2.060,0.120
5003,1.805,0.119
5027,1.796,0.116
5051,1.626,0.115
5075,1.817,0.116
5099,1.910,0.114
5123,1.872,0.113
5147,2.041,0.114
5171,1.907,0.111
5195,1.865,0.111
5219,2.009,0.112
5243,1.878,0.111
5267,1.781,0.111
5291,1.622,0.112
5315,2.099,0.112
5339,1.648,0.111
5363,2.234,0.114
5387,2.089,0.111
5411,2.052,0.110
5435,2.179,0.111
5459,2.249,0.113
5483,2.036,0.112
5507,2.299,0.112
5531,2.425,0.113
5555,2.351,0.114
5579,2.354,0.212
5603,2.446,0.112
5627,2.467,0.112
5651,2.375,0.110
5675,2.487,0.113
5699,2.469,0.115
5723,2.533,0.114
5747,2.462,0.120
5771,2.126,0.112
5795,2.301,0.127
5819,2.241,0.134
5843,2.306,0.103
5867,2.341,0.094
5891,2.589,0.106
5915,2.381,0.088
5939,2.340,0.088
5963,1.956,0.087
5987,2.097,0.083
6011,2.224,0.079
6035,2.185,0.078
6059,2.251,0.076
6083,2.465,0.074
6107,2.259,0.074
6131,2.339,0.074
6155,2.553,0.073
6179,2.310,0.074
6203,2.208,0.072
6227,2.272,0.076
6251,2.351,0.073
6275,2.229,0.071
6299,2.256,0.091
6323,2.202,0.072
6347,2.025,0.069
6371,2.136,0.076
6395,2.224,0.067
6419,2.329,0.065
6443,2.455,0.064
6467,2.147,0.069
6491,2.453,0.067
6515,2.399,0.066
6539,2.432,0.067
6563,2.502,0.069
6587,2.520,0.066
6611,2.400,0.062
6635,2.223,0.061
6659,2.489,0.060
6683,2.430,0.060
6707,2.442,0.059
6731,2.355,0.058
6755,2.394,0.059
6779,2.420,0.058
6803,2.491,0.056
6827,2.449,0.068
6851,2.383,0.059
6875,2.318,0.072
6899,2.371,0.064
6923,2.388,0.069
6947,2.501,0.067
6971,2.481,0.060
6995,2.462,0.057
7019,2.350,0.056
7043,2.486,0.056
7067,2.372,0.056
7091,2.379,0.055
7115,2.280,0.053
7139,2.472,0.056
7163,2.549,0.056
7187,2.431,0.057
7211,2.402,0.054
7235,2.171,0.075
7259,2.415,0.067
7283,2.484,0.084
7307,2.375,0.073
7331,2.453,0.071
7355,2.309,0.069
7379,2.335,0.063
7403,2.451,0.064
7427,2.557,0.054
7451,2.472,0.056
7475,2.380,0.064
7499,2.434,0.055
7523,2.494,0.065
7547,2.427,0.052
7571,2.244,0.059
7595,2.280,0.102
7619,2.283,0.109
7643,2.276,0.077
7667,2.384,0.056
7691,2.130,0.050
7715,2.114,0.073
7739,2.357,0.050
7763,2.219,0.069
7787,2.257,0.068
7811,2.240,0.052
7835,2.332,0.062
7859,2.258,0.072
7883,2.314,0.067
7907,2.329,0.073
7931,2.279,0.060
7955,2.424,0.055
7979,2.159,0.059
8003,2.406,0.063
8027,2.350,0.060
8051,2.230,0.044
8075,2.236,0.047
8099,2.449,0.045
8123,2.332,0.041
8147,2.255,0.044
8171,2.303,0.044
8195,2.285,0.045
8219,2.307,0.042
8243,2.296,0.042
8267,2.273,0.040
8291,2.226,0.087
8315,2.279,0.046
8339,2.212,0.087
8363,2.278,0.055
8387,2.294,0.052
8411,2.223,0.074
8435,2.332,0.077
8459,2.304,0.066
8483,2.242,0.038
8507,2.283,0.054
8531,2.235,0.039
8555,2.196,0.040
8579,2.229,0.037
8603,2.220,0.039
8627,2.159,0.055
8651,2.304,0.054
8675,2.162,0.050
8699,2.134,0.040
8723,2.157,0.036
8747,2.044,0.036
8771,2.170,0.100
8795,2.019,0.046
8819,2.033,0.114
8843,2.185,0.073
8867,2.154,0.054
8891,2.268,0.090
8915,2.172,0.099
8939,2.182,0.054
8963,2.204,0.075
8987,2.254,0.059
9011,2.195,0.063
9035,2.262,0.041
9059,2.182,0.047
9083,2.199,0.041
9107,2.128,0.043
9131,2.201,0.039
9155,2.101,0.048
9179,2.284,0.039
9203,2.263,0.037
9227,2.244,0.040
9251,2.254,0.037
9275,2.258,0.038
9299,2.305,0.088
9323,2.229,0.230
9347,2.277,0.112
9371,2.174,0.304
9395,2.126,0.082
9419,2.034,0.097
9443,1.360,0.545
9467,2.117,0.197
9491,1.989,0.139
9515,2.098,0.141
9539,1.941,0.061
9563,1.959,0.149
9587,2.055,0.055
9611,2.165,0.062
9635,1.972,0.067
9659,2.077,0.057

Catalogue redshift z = 0.228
